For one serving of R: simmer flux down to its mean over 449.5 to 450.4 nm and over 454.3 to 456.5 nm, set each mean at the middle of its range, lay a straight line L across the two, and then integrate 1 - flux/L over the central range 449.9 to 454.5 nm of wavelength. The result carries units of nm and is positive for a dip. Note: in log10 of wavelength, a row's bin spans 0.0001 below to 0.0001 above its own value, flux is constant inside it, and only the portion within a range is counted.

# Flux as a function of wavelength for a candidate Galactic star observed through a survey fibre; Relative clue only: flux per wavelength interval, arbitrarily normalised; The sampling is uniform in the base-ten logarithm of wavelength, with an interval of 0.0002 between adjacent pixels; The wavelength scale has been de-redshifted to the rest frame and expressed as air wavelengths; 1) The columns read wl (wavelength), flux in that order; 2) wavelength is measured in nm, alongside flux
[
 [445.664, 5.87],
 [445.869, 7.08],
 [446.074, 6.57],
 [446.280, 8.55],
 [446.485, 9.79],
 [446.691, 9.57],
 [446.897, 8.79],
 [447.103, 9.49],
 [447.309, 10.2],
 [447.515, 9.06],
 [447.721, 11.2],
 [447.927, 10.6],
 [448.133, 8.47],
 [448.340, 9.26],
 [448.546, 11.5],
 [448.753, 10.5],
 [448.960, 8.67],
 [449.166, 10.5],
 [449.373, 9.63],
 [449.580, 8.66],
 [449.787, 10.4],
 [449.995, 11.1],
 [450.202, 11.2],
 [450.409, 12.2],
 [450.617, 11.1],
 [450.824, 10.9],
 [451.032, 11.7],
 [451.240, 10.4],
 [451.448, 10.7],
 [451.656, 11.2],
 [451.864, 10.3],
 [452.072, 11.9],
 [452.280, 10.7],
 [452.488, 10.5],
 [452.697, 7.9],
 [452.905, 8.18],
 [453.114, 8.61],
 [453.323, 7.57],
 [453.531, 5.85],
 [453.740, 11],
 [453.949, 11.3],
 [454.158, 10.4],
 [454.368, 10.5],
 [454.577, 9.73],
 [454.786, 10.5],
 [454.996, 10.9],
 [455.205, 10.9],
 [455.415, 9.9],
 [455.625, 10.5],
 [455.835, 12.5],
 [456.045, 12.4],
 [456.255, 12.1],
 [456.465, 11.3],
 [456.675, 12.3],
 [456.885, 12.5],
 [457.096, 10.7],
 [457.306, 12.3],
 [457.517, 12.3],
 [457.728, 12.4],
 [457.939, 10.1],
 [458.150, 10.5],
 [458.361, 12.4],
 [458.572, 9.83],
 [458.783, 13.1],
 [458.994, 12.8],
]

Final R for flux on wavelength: 0.22 nm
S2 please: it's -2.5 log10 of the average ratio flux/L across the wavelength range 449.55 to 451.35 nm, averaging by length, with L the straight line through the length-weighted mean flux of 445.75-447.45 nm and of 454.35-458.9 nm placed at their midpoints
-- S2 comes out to -0.12 mag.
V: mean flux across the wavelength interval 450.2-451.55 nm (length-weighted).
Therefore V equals 11.2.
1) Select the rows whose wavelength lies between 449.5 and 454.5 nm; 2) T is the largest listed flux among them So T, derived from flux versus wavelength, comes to 12.2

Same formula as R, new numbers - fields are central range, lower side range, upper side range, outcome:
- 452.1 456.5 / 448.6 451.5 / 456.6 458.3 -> 0.40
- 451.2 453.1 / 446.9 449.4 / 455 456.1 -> 0.08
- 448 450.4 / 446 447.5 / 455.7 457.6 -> -0.07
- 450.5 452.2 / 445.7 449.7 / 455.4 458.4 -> -0.13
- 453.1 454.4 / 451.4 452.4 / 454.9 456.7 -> 0.22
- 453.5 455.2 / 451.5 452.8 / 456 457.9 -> 0.13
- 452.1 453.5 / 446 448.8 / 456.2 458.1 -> 0.24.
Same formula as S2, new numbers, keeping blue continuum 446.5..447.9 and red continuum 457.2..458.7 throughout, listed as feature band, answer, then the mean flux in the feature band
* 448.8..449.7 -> 0.069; 9.46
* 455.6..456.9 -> -0.078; 12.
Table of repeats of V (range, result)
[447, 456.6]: 10.3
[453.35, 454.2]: 9.4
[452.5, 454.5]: 9.11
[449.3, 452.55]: 10.8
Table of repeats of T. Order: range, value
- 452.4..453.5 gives 10.5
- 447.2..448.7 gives 11.5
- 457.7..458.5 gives 12.4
